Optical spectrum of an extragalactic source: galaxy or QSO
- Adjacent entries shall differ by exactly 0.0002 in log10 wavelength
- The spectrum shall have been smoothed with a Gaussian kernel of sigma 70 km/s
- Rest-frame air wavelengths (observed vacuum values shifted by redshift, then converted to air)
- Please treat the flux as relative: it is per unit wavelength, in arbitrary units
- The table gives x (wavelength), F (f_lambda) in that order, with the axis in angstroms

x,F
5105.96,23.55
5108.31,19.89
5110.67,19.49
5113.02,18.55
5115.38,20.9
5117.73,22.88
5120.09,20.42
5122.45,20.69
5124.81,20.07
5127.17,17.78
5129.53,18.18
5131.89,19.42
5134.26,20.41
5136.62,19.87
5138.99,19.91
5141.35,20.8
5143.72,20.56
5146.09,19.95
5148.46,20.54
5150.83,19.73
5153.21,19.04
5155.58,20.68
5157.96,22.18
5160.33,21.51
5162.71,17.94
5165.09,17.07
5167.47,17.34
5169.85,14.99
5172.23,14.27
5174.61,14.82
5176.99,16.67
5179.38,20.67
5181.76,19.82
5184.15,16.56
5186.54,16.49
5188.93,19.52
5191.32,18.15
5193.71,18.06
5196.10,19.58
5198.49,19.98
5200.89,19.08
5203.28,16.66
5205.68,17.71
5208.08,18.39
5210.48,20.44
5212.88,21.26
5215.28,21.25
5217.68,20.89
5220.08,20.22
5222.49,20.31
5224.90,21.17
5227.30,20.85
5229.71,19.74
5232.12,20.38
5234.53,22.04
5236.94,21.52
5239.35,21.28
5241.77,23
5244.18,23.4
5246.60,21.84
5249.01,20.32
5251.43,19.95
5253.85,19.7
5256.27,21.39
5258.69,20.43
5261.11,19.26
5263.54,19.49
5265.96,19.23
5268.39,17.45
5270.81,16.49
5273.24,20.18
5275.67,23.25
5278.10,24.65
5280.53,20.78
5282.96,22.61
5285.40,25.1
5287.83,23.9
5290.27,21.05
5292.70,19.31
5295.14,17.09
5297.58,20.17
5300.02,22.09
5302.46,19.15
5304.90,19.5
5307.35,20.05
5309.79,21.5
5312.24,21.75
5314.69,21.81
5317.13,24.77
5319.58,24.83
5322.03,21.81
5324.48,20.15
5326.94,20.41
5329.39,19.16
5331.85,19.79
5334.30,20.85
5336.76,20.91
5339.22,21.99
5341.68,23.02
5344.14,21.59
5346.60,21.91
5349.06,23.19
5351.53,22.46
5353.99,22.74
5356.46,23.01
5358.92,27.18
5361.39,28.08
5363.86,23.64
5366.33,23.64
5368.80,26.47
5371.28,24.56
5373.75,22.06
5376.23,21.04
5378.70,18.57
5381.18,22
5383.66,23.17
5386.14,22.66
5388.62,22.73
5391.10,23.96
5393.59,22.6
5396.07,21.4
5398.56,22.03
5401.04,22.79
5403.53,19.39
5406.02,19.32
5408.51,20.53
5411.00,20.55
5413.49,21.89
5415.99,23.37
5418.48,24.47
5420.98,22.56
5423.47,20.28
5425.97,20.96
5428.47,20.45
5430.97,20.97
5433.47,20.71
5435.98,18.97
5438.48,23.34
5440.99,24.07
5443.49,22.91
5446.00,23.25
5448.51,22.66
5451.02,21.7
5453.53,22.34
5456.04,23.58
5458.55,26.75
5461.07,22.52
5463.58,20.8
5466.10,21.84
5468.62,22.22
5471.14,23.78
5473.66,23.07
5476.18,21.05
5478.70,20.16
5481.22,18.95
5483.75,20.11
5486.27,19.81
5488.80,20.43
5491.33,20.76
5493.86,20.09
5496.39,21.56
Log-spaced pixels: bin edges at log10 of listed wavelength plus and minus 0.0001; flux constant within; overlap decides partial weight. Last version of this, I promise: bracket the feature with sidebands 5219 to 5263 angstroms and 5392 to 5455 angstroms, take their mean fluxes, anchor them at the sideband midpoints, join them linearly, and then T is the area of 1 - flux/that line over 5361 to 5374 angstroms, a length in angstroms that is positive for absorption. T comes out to -2.0 angstroms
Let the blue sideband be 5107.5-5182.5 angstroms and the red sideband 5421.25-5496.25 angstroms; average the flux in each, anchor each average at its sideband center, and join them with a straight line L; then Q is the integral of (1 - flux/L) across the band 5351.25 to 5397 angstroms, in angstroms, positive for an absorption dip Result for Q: -4.9 angstroms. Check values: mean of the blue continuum 19.3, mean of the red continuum 21.7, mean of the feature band 23.3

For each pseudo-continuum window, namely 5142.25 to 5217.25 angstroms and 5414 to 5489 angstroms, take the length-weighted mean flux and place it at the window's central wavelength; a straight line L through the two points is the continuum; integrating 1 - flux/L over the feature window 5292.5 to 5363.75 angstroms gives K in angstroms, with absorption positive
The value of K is -4.5 angstroms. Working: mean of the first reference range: 18.8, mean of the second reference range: 22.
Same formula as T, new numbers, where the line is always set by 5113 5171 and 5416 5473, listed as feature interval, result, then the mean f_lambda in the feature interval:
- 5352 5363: -1.74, 25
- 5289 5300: 0.69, 19.7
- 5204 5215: 0.43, 19.5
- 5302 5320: -0.39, 21.6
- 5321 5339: 0.70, 20.5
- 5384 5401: -0.56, 22.6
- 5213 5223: -0.20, 20.8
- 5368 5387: -0.62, 22.5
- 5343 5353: -0.37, 22.3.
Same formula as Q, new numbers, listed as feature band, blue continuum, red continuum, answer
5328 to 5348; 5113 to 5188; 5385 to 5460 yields 0.01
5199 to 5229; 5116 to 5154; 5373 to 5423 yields 1.06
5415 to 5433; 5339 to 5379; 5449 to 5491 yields 0.54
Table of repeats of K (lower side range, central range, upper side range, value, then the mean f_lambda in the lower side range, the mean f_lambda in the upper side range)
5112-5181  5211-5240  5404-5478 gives -1.30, 19.2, 22.1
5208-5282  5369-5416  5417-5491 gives -0.77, 20.7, 21.9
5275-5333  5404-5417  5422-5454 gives 0.41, 21.4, 21.7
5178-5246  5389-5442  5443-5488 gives -0.05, 20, 22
